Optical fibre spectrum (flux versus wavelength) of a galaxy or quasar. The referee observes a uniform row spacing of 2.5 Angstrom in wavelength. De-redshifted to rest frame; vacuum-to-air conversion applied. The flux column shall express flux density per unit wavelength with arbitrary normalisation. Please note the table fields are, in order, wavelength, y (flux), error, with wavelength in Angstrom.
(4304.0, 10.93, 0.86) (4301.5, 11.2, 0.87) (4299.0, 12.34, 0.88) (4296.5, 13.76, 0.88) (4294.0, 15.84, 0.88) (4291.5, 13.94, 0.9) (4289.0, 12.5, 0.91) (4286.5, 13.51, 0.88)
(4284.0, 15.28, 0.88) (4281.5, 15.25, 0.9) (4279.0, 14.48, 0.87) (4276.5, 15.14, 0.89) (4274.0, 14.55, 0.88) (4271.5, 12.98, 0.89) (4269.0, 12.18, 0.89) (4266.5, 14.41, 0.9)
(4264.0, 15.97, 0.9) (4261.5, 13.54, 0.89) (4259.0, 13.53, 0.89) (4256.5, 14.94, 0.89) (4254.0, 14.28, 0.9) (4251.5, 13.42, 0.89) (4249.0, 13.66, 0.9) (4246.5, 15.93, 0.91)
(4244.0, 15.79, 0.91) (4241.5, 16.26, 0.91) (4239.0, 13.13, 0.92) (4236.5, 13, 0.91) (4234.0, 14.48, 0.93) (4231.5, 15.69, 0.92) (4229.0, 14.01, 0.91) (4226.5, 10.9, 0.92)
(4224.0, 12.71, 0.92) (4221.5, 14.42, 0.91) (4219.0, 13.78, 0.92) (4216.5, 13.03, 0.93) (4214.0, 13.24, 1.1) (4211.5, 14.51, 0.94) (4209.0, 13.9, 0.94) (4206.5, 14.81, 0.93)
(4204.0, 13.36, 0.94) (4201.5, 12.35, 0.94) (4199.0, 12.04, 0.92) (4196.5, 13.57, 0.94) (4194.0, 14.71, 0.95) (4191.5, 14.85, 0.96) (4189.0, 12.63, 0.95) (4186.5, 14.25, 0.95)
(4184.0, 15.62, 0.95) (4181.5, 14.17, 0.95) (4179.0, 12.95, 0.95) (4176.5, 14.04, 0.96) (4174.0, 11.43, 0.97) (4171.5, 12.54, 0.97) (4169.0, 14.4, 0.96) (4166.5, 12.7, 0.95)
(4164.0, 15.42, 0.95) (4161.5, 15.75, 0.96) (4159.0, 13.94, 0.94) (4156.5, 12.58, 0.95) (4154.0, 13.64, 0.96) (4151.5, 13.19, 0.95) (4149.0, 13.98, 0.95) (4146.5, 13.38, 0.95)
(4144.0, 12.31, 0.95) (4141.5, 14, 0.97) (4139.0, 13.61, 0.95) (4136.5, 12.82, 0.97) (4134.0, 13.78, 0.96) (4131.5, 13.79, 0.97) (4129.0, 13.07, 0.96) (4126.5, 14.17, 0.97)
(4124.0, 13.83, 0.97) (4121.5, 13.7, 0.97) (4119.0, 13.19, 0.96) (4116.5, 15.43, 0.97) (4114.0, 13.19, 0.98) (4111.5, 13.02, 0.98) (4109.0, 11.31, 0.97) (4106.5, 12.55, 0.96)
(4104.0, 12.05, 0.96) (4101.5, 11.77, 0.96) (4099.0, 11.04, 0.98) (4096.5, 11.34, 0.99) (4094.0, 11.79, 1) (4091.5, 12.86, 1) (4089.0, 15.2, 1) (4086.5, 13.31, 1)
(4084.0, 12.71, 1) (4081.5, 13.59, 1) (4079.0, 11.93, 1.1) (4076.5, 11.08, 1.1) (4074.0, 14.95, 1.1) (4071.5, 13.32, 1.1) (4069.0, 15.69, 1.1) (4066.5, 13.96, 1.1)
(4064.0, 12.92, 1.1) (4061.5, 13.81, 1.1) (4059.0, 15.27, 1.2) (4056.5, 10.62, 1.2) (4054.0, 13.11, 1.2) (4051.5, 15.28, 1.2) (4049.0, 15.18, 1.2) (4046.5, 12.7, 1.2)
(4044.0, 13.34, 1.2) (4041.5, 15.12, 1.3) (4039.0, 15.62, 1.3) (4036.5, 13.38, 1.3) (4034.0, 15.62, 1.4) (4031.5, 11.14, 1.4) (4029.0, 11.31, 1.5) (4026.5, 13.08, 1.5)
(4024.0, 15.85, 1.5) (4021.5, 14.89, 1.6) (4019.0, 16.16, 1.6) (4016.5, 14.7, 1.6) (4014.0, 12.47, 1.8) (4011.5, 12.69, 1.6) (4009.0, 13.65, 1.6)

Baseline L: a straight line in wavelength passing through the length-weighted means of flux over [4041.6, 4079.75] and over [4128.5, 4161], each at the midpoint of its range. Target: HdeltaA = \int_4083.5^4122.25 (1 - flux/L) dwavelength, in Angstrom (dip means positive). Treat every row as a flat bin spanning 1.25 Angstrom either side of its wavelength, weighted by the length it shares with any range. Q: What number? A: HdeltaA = 2.19 Angstrom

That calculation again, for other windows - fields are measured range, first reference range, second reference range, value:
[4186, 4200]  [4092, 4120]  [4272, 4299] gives -0.4 Angstrom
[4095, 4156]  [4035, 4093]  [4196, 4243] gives 2.7 Angstrom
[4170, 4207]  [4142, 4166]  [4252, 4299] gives 0.9 Angstrom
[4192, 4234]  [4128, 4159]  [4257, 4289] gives 0.6 Angstrom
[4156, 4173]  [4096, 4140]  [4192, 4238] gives -0.8 Angstrom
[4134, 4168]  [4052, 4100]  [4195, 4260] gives -0.4 Angstrom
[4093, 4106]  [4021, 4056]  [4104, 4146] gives 1.8 Angstrom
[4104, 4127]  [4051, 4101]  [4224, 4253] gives 0.2 Angstrom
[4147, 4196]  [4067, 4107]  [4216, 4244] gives -1.3 Angstrom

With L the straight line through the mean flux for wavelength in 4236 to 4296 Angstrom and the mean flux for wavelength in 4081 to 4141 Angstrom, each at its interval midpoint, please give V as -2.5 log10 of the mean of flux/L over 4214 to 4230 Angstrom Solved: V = 0.07 mag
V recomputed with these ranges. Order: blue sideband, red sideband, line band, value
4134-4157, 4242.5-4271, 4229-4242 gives -0.018 mag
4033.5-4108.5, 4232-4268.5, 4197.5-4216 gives 0.057 mag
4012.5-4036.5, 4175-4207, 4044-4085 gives 0.027 mag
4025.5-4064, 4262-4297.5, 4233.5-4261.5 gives -0.014 mag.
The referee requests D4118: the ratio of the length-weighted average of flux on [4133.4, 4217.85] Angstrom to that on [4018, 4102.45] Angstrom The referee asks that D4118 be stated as 1.0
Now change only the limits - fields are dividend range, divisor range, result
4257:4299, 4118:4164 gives 1.04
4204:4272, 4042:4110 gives 1.07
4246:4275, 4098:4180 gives 1.06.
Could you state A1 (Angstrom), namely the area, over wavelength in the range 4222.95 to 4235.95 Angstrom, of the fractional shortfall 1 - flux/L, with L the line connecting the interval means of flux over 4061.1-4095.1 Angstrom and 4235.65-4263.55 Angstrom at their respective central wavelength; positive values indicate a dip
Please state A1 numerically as 0.7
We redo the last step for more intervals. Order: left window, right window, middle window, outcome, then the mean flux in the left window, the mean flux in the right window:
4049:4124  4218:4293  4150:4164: -0.4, 13.1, 14.1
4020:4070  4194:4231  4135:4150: 0.3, 13.9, 13.4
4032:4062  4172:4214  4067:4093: 0.9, 14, 13.7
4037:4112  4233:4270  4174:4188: -0.1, 13.2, 14.3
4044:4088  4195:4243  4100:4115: 1.4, 13.5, 13.7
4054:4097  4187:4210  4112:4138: -0.6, 13.2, 13.6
